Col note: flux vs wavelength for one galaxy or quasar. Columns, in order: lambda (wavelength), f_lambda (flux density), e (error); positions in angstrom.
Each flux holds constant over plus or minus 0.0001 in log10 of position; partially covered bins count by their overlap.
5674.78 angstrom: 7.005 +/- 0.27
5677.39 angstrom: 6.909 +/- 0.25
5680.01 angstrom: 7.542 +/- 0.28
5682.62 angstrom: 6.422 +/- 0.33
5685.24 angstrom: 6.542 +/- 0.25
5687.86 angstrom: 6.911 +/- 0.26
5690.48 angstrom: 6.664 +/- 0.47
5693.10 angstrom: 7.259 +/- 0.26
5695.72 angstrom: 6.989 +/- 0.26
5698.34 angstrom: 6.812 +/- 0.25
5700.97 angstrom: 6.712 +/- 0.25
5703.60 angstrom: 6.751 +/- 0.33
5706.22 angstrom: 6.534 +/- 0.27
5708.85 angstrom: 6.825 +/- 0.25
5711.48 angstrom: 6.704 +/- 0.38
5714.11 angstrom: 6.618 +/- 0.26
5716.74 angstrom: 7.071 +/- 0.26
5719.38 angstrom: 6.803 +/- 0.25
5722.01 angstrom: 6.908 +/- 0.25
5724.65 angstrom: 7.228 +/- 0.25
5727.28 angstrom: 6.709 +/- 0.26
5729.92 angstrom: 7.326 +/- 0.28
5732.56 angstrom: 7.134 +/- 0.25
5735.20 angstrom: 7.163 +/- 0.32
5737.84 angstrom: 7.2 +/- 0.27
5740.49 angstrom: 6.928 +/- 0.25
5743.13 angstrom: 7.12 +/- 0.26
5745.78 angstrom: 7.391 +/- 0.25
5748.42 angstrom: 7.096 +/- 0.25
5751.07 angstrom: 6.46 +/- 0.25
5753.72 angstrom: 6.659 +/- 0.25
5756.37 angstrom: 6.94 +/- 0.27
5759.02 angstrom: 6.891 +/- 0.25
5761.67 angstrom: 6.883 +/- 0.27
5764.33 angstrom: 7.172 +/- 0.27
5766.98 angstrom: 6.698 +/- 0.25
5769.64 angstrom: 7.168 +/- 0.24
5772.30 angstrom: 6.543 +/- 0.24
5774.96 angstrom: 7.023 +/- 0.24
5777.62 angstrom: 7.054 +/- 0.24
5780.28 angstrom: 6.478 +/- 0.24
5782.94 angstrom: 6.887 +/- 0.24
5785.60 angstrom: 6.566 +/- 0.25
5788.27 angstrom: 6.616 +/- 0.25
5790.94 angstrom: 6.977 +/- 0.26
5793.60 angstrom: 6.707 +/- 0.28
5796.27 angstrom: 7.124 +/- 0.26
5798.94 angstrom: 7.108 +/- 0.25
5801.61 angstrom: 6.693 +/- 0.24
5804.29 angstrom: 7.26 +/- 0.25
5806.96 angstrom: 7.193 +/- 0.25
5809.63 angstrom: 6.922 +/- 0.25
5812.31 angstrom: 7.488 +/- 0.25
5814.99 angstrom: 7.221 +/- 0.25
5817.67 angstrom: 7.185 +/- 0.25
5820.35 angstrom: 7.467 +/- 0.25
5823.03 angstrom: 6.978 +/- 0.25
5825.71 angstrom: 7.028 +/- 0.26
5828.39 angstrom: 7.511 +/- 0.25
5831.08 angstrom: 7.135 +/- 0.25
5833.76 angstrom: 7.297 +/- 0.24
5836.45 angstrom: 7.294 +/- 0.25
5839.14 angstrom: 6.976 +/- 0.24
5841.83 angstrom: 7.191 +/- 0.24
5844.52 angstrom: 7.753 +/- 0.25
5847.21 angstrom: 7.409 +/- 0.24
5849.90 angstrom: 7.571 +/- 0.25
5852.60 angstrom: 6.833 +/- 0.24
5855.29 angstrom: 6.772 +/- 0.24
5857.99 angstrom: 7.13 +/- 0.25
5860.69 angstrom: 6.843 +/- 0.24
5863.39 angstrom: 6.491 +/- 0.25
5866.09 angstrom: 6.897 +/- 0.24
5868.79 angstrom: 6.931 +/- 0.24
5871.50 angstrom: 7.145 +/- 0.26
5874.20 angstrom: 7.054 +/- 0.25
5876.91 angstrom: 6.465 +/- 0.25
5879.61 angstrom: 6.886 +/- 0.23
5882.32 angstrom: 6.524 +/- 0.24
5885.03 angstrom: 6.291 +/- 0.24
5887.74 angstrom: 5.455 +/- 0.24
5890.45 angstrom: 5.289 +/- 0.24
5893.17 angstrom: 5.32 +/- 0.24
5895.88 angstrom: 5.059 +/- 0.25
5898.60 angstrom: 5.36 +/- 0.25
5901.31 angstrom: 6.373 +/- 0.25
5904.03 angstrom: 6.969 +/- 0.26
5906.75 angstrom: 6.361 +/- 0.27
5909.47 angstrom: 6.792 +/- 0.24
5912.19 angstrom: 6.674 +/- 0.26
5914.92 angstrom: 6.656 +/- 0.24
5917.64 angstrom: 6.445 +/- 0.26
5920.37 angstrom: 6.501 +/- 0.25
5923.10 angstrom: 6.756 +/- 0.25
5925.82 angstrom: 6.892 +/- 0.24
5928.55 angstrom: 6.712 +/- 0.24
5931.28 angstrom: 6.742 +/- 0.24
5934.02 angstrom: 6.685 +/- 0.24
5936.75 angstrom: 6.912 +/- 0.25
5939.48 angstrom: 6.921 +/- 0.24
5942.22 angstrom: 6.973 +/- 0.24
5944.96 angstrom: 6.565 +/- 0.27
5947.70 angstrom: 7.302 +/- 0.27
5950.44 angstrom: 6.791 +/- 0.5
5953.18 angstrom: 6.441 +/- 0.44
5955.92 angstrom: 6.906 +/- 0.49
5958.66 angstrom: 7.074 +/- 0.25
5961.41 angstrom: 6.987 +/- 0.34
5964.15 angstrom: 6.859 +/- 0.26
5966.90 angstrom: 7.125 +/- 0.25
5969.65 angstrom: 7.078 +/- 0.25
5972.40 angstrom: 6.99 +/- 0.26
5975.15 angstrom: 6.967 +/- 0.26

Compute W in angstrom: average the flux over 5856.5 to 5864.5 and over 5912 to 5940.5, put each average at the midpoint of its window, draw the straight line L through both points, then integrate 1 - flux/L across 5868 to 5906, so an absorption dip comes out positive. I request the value 3.2 angstrom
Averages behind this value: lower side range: 6.83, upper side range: 6.72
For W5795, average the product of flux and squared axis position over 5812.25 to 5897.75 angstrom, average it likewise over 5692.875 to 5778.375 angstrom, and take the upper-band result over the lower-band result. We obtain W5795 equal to 1.03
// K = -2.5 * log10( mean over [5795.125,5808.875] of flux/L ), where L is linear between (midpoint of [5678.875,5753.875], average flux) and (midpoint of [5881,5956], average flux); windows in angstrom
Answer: -0.056 mag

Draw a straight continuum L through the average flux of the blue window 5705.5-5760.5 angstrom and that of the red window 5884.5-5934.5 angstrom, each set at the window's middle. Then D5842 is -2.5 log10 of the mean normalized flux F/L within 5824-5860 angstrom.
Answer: -0.11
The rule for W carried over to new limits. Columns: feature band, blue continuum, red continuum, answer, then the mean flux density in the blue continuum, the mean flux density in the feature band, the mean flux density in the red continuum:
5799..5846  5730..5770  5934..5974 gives -1.6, 7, 7.21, 6.92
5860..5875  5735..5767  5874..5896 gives -1.8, 6.97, 6.89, 6.04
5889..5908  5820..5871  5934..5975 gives 3.3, 7.13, 5.81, 6.92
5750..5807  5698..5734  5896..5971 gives -0.3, 6.87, 6.86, 6.71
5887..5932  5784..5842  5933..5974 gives 4.5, 7.09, 6.26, 6.91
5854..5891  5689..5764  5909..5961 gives 1.1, 6.92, 6.61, 6.78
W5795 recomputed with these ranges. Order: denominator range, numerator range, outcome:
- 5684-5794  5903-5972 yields 1.06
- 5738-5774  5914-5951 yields 1.04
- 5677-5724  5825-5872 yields 1.10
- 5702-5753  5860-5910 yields 0.96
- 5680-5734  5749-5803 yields 1.02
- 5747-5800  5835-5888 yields 1.04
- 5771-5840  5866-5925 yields 0.93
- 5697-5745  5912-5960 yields 1.05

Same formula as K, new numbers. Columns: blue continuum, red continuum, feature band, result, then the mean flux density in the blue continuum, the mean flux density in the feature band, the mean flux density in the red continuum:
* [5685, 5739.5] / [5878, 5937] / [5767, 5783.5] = -0.019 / 6.91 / 6.84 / 6.34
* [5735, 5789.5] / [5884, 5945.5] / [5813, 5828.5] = -0.082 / 6.9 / 7.22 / 6.38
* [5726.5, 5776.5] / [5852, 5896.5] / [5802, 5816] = -0.070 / 6.98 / 7.18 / 6.45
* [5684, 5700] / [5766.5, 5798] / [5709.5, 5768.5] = -0.018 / 6.86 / 6.96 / 6.83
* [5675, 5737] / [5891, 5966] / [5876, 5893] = 0.096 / 6.9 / 6.09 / 6.58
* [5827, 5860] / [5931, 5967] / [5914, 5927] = 0.051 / 7.23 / 6.65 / 6.87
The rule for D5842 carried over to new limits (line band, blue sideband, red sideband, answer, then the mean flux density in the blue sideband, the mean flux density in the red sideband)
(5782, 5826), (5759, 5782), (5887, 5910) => -0.07 mag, 6.88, 5.87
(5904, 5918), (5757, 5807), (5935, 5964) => 0.04 mag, 6.89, 6.88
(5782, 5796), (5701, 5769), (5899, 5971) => 0.02 mag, 6.93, 6.77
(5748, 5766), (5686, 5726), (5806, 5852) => 0.03 mag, 6.85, 7.27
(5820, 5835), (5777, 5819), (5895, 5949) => -0.05 mag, 6.97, 6.6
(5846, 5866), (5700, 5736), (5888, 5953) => -0.06 mag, 6.89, 6.46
